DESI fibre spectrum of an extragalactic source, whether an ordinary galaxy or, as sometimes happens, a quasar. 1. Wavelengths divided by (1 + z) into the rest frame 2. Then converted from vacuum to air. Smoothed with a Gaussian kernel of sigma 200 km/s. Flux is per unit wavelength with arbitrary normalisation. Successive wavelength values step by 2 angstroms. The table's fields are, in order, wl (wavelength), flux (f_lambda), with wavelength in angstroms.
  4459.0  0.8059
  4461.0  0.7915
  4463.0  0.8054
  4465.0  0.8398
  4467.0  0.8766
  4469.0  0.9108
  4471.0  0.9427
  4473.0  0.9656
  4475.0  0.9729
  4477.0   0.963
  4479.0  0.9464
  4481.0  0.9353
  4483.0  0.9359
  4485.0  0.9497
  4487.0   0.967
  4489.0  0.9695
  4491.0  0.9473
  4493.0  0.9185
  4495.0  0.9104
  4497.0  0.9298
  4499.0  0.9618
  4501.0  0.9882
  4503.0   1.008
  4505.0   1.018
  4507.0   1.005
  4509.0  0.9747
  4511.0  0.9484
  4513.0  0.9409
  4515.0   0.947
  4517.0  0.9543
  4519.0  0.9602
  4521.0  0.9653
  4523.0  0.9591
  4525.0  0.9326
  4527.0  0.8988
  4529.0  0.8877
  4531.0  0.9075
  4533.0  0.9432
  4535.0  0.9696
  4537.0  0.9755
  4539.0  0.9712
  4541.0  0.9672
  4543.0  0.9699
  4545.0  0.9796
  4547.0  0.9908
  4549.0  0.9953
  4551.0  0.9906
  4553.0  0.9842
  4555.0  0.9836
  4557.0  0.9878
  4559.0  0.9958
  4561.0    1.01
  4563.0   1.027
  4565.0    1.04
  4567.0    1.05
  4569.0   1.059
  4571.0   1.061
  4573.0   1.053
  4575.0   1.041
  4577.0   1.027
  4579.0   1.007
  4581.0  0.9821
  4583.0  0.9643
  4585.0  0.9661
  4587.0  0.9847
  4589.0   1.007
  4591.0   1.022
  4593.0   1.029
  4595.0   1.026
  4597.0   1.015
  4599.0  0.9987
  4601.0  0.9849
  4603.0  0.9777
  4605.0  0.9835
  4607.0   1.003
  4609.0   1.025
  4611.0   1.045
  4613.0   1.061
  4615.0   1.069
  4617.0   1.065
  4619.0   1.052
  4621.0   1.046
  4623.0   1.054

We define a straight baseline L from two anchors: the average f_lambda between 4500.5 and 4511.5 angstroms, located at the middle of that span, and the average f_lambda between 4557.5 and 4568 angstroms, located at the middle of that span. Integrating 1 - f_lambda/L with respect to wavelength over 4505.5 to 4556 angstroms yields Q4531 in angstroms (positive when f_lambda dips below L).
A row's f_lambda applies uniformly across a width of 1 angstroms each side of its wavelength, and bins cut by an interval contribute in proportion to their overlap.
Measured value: 2.26 angstroms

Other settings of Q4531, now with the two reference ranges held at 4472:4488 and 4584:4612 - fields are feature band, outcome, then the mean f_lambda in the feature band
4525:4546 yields 0.7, 0.946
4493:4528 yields 0.3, 0.958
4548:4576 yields -0.9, 1.02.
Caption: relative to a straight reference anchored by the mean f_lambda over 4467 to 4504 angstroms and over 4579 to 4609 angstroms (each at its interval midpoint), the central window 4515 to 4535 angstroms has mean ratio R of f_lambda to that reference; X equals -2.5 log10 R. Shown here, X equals 0.034 mag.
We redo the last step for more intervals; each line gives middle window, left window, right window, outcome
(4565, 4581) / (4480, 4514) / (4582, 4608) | -0.05 mag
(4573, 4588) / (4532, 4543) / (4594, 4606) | -0.01 mag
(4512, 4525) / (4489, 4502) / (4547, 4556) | 0.01 mag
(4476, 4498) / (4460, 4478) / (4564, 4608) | -0.03 mag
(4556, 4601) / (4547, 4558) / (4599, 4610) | -0.03 mag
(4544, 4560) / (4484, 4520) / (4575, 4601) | 0.00 mag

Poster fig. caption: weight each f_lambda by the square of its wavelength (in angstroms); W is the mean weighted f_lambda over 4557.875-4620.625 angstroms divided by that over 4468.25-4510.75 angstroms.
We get 1.1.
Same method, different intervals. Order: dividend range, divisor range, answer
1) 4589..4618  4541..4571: 1.04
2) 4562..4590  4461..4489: 1.16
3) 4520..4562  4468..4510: 1.03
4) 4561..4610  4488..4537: 1.10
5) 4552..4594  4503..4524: 1.07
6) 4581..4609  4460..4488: 1.15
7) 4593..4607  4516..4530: 1.10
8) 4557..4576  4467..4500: 1.14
